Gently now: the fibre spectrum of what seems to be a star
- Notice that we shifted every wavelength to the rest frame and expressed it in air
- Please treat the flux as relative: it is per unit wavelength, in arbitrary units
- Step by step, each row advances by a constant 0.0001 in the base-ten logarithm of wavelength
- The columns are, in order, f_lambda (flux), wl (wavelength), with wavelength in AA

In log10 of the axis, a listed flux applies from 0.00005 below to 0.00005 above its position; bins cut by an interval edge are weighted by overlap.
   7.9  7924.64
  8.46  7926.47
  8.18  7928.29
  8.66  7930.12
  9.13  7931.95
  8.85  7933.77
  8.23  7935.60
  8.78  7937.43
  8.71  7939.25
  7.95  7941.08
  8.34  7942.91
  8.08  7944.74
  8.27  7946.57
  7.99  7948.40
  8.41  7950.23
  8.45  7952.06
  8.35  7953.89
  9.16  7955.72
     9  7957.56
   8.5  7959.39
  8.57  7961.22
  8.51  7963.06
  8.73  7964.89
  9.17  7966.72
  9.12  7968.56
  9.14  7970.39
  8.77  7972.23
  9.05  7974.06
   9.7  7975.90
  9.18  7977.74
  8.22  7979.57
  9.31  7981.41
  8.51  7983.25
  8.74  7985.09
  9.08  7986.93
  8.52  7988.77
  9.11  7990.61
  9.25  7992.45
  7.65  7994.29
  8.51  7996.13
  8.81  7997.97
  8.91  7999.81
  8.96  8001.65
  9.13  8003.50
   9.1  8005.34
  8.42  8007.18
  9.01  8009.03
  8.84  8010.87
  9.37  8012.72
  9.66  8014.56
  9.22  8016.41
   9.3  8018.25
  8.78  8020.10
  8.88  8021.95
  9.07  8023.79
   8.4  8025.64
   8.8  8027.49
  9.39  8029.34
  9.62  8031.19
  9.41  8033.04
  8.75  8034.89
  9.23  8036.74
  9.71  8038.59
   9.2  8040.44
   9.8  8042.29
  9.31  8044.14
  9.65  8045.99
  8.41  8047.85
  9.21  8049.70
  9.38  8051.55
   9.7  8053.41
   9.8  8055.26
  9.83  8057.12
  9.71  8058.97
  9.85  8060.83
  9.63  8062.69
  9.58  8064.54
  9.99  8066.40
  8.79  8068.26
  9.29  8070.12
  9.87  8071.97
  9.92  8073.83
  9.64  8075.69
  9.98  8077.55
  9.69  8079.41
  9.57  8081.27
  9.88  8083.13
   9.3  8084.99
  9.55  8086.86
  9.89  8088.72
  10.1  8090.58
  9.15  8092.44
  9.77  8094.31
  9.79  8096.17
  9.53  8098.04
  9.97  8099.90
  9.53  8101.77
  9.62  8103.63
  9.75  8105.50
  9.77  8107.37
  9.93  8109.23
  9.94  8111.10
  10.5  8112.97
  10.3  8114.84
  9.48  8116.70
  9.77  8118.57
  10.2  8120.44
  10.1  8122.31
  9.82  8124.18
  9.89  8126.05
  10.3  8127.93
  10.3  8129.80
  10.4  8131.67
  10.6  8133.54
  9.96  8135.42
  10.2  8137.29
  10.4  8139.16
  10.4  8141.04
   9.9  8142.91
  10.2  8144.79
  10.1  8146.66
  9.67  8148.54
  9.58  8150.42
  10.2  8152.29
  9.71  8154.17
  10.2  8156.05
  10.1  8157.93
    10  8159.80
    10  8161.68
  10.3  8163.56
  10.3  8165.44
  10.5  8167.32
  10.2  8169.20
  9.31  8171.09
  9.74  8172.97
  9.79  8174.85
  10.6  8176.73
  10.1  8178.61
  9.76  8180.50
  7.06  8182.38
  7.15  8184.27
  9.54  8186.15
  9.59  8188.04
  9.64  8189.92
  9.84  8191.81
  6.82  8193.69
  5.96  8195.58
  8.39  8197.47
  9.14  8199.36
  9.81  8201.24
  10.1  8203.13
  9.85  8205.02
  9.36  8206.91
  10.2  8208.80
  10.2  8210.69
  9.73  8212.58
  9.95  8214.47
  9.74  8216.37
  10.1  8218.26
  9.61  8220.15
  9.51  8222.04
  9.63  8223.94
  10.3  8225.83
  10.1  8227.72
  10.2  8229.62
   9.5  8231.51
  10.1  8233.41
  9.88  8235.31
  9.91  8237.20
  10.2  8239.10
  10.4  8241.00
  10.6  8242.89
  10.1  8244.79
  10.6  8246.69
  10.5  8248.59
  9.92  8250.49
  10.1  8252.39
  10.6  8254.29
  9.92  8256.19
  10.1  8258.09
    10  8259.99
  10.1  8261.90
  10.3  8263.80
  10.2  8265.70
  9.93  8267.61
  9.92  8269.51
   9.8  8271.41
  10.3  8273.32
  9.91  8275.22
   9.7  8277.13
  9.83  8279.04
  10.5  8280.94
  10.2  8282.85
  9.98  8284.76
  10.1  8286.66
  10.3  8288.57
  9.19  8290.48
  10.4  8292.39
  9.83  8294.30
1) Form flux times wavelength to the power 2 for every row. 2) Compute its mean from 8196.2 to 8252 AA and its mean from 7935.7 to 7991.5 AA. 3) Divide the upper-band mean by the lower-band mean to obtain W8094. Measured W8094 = 1.2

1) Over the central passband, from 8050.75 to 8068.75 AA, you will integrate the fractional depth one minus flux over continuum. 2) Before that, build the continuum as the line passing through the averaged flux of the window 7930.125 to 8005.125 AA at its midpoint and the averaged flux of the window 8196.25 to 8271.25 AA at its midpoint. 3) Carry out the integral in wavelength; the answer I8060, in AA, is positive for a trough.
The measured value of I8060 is -1.0 AA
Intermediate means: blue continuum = 8.72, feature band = 9.64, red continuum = 9.95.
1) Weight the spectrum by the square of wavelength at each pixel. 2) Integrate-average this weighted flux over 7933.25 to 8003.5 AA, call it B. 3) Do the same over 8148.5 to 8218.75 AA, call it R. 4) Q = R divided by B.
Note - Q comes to 1.15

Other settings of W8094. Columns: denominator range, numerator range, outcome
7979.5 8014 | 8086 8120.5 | 1.14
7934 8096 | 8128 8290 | 1.14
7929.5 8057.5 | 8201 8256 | 1.19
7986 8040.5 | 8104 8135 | 1.15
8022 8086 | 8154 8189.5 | 1.05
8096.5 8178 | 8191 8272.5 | 1.00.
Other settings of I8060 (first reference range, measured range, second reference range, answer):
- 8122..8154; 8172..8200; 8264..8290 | 3.4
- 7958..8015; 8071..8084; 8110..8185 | -0.4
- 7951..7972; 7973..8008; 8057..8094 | 0.6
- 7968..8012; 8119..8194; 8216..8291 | -1.7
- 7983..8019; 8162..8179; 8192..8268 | -0.9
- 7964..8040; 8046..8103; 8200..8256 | -1.8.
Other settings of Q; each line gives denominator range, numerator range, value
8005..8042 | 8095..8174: 1.13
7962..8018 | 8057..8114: 1.11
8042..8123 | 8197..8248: 1.06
